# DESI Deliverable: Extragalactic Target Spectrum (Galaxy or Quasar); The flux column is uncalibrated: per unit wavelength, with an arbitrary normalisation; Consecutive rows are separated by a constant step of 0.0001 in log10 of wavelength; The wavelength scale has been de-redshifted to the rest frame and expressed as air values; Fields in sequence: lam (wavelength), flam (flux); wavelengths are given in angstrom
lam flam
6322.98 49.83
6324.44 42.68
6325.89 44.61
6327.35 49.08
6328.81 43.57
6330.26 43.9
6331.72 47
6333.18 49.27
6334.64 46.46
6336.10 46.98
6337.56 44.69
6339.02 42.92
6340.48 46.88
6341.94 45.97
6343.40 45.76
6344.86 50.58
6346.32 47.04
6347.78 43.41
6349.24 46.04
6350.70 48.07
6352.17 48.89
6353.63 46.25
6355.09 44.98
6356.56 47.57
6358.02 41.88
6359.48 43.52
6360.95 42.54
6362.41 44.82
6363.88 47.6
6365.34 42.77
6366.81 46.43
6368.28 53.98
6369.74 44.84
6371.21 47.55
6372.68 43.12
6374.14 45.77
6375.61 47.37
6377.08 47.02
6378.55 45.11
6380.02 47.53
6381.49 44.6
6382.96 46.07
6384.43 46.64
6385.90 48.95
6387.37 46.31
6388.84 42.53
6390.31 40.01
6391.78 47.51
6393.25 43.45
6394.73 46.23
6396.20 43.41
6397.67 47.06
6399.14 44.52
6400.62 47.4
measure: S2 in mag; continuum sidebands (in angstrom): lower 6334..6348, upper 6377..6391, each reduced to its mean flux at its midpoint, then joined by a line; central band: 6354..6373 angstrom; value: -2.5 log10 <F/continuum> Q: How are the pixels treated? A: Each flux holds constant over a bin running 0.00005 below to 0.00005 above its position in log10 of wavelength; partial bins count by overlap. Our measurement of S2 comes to 0.005 mag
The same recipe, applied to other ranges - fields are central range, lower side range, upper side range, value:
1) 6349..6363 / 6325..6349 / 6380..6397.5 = 0.008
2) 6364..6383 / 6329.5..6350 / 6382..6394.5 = -0.020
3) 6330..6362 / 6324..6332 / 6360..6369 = -0.006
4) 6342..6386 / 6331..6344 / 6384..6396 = -0.013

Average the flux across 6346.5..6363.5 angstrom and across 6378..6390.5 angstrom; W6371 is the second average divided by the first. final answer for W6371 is 1.0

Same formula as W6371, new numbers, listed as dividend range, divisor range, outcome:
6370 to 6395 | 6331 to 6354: 0.98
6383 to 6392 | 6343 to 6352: 0.96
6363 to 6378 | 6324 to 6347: 1.01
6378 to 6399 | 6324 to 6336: 0.99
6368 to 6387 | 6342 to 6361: 1.01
